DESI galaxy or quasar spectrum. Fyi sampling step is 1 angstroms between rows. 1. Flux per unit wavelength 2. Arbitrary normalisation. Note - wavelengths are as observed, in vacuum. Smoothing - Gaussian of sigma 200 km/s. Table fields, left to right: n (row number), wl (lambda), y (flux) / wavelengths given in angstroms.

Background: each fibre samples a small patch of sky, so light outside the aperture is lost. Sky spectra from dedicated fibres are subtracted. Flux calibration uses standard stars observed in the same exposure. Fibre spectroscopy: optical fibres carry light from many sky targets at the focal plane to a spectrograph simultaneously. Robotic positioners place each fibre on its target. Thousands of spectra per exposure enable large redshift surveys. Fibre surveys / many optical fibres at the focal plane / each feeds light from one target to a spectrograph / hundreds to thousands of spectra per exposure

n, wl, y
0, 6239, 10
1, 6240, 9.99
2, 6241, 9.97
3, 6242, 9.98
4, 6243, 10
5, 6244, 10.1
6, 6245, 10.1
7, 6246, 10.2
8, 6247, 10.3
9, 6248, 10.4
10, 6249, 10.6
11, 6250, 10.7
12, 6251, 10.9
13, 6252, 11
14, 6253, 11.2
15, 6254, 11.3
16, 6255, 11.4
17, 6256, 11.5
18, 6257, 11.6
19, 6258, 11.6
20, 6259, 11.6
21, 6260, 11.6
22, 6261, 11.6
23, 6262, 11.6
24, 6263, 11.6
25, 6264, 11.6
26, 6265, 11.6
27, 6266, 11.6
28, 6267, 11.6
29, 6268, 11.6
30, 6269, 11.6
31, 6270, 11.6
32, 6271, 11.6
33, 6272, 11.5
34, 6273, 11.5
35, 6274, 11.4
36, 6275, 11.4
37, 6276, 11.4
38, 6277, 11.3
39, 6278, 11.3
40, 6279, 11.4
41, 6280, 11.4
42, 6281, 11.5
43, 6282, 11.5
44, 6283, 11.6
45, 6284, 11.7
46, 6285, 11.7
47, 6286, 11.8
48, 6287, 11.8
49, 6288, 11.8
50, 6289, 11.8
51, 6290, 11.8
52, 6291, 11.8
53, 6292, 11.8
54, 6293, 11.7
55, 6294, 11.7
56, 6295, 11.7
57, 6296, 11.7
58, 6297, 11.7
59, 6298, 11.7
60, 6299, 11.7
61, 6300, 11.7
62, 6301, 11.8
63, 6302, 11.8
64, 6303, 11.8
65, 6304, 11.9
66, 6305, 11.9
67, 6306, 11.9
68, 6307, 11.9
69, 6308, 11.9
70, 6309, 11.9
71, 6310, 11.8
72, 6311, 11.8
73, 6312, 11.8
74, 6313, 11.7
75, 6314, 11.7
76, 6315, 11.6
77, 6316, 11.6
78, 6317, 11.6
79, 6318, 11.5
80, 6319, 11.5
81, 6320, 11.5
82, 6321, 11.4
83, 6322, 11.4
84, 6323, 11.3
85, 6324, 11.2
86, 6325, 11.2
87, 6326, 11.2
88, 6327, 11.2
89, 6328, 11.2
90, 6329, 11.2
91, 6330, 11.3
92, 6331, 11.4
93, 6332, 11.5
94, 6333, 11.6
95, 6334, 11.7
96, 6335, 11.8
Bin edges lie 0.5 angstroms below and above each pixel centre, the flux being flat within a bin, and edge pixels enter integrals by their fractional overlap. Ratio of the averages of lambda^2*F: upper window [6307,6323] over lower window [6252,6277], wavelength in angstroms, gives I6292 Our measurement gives 1.03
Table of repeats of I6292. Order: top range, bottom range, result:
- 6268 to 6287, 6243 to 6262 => 1.06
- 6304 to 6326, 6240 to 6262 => 1.09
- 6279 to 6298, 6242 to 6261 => 1.09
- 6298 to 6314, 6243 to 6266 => 1.08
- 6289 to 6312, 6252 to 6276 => 1.04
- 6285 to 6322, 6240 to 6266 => 1.09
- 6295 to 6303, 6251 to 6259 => 1.05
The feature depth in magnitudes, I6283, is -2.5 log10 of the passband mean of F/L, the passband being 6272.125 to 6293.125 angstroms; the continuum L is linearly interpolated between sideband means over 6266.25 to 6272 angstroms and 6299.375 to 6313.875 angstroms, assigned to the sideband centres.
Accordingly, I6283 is 0.01 mag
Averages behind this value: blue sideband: 11.6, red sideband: 11.8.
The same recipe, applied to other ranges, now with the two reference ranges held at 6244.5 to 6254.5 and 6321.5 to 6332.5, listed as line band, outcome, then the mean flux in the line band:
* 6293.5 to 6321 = -0.057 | 11.7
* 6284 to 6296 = -0.073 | 11.8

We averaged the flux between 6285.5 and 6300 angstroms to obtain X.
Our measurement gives 11.7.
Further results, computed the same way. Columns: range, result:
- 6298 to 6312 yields 11.8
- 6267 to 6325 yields 11.6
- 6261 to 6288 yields 11.6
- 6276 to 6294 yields 11.6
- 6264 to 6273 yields 11.6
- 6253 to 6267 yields 11.5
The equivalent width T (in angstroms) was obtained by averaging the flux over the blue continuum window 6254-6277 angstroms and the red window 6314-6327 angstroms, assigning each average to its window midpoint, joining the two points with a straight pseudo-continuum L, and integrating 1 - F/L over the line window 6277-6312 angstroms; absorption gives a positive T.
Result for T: -0.7 angstroms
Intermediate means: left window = 11.5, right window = 11.4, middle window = 11.7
